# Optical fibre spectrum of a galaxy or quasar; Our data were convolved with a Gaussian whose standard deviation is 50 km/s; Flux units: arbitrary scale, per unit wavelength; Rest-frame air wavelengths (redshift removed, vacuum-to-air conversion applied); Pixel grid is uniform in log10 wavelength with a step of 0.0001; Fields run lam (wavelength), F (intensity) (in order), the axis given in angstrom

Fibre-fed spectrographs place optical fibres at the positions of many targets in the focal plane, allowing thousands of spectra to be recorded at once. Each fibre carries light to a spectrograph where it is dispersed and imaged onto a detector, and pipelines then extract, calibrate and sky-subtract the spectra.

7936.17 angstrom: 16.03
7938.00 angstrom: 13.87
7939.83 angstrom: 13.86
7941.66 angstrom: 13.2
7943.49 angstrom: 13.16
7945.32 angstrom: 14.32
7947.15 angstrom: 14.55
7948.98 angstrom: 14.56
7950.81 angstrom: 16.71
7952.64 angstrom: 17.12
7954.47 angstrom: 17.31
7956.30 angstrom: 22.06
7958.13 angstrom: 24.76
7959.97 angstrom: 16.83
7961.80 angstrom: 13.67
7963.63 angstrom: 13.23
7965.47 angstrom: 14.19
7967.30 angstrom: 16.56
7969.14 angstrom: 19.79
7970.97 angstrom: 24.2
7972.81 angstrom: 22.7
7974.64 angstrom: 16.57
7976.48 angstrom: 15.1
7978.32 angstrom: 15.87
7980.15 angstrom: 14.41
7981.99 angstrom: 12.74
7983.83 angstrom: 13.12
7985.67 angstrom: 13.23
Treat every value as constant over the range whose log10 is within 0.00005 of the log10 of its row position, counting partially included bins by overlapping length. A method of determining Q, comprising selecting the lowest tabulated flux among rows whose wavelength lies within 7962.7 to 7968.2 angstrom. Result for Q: 13.23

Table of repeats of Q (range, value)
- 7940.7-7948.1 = 13.16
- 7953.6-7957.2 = 17.31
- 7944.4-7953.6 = 14.32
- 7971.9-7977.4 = 15.1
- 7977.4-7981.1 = 14.41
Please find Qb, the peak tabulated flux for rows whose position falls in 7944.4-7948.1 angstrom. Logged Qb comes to 14.55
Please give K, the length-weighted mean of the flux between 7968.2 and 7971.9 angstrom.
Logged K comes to 21.9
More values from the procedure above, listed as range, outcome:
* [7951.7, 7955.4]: 17.3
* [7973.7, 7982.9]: 15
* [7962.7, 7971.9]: 17.6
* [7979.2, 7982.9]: 13.6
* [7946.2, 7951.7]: 15.3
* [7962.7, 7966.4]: 13.7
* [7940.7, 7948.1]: 13.8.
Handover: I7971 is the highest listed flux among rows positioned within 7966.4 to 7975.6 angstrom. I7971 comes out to 24.2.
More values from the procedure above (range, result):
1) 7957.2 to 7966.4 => 24.76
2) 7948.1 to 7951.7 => 16.71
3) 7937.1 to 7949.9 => 14.56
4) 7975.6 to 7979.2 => 15.87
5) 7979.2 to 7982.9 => 14.41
